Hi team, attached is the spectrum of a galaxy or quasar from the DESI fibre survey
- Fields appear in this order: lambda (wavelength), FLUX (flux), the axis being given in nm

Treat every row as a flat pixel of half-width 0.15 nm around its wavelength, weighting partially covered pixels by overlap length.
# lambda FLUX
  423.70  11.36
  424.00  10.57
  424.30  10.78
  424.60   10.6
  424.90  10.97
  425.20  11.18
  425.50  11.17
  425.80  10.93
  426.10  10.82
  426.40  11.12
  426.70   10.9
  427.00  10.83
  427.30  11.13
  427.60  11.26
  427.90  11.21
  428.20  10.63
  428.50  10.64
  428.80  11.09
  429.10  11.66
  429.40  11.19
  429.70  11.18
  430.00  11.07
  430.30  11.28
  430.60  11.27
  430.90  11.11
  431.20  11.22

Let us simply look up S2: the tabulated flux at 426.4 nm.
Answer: 11.12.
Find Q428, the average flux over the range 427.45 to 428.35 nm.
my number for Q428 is 11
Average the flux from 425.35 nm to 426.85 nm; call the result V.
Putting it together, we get 11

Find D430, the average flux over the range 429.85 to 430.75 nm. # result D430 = 11.2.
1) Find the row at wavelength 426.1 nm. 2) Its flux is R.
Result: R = 10.82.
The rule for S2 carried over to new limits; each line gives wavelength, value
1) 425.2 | 11.18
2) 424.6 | 10.6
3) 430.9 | 11.11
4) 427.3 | 11.13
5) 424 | 10.57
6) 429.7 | 11.18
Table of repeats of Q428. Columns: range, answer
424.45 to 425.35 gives 10.9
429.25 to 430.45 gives 11.2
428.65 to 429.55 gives 11.3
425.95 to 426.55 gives 11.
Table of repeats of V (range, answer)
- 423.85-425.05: 10.7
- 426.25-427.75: 11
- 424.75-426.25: 11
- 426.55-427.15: 10.9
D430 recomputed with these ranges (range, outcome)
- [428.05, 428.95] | 10.8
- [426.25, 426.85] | 11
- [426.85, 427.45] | 11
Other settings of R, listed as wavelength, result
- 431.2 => 11.22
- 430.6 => 11.27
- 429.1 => 11.66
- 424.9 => 10.97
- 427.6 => 11.26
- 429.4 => 11.19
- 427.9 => 11.21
